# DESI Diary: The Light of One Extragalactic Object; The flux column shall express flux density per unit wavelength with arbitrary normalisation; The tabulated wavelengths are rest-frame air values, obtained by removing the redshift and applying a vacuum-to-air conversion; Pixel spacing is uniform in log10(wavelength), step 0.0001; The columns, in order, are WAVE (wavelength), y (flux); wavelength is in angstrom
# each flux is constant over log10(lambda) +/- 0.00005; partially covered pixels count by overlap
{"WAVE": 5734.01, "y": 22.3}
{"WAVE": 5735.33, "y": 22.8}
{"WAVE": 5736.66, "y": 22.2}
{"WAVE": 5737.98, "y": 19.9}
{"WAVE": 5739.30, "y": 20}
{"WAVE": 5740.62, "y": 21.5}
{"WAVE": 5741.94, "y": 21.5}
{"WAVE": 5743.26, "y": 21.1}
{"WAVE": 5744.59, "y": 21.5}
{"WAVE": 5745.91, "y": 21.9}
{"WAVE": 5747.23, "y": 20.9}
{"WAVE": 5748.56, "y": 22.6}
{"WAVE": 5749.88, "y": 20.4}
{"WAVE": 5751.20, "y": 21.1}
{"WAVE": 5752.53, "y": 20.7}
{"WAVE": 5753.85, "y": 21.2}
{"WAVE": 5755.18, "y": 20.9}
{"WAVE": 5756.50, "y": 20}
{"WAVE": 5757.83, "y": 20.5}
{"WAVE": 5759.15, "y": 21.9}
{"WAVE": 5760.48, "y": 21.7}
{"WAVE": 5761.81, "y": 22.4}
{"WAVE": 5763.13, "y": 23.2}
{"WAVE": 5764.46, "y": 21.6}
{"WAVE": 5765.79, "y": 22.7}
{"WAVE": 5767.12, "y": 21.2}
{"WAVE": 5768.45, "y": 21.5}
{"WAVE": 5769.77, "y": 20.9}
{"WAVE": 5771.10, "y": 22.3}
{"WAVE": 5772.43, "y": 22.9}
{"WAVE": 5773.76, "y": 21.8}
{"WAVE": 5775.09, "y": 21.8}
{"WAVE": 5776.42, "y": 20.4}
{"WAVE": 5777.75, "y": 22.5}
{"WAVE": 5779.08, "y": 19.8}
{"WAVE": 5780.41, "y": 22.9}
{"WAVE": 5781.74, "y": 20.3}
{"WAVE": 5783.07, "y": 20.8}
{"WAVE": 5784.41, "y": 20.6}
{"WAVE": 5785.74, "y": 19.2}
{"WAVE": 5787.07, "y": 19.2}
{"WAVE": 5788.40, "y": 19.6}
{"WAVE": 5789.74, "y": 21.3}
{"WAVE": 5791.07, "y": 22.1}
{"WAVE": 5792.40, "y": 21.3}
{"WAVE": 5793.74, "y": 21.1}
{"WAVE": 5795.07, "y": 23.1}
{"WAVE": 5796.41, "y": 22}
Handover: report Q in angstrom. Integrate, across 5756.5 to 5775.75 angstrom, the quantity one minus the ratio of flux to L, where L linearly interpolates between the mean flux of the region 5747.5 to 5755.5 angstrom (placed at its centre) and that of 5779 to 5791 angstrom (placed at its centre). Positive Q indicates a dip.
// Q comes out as -0.88 angstrom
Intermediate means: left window 21.1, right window 20.5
